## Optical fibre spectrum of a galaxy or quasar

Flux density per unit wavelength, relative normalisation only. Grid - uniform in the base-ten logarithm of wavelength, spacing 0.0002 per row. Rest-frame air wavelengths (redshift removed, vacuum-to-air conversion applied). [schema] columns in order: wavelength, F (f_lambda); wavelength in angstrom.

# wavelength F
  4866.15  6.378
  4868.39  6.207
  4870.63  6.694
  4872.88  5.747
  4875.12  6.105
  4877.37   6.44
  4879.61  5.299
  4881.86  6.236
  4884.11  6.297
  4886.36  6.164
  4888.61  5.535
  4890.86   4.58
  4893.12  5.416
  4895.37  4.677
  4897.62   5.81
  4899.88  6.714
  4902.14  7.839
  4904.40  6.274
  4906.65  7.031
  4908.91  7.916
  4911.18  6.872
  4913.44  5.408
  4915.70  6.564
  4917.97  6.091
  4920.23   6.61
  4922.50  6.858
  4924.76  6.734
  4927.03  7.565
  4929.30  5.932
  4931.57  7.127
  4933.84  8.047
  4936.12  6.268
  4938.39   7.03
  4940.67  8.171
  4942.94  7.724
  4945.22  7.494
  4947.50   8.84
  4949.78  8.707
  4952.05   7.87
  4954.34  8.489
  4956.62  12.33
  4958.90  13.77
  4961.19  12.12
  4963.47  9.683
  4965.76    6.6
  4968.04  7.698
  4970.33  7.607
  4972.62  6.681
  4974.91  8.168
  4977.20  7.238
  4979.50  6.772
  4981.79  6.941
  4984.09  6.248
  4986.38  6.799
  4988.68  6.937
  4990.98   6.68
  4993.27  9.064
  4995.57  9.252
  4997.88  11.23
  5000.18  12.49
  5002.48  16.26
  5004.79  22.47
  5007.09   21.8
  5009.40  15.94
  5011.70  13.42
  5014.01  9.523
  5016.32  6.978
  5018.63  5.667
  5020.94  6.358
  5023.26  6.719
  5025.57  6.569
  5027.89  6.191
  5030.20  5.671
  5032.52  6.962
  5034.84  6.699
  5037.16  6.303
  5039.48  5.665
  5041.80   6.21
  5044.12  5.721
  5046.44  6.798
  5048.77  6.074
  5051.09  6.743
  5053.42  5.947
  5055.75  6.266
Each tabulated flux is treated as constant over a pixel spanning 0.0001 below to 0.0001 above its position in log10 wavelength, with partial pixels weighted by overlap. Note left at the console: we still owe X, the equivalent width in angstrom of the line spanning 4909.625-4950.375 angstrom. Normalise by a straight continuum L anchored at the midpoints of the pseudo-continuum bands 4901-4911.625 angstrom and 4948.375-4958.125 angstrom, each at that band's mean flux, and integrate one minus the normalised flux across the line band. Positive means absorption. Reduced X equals 6.2 angstrom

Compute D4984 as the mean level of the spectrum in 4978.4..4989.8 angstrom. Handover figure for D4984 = 6.74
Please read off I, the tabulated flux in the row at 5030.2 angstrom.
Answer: 5.671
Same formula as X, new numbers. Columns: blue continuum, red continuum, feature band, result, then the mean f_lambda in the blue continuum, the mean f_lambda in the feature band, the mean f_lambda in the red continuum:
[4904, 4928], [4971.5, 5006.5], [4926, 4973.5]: -1.4 angstrom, 6.73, 8.38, 9.75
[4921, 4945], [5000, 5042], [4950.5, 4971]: -4.1 angstrom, 7.15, 9.6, 9.9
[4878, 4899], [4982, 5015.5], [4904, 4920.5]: 0.7 angstrom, 5.59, 6.61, 11.8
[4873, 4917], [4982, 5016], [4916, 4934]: 2.3 angstrom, 6.16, 6.79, 11.8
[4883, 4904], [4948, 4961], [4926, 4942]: 3.0 angstrom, 5.9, 7.17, 10.3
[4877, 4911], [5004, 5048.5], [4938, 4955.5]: -2.1 angstrom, 6.16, 8.09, 8.86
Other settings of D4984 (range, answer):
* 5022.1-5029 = 6.49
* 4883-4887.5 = 6.23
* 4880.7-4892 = 5.76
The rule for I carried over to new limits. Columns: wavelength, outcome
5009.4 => 15.94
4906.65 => 7.031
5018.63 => 5.667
